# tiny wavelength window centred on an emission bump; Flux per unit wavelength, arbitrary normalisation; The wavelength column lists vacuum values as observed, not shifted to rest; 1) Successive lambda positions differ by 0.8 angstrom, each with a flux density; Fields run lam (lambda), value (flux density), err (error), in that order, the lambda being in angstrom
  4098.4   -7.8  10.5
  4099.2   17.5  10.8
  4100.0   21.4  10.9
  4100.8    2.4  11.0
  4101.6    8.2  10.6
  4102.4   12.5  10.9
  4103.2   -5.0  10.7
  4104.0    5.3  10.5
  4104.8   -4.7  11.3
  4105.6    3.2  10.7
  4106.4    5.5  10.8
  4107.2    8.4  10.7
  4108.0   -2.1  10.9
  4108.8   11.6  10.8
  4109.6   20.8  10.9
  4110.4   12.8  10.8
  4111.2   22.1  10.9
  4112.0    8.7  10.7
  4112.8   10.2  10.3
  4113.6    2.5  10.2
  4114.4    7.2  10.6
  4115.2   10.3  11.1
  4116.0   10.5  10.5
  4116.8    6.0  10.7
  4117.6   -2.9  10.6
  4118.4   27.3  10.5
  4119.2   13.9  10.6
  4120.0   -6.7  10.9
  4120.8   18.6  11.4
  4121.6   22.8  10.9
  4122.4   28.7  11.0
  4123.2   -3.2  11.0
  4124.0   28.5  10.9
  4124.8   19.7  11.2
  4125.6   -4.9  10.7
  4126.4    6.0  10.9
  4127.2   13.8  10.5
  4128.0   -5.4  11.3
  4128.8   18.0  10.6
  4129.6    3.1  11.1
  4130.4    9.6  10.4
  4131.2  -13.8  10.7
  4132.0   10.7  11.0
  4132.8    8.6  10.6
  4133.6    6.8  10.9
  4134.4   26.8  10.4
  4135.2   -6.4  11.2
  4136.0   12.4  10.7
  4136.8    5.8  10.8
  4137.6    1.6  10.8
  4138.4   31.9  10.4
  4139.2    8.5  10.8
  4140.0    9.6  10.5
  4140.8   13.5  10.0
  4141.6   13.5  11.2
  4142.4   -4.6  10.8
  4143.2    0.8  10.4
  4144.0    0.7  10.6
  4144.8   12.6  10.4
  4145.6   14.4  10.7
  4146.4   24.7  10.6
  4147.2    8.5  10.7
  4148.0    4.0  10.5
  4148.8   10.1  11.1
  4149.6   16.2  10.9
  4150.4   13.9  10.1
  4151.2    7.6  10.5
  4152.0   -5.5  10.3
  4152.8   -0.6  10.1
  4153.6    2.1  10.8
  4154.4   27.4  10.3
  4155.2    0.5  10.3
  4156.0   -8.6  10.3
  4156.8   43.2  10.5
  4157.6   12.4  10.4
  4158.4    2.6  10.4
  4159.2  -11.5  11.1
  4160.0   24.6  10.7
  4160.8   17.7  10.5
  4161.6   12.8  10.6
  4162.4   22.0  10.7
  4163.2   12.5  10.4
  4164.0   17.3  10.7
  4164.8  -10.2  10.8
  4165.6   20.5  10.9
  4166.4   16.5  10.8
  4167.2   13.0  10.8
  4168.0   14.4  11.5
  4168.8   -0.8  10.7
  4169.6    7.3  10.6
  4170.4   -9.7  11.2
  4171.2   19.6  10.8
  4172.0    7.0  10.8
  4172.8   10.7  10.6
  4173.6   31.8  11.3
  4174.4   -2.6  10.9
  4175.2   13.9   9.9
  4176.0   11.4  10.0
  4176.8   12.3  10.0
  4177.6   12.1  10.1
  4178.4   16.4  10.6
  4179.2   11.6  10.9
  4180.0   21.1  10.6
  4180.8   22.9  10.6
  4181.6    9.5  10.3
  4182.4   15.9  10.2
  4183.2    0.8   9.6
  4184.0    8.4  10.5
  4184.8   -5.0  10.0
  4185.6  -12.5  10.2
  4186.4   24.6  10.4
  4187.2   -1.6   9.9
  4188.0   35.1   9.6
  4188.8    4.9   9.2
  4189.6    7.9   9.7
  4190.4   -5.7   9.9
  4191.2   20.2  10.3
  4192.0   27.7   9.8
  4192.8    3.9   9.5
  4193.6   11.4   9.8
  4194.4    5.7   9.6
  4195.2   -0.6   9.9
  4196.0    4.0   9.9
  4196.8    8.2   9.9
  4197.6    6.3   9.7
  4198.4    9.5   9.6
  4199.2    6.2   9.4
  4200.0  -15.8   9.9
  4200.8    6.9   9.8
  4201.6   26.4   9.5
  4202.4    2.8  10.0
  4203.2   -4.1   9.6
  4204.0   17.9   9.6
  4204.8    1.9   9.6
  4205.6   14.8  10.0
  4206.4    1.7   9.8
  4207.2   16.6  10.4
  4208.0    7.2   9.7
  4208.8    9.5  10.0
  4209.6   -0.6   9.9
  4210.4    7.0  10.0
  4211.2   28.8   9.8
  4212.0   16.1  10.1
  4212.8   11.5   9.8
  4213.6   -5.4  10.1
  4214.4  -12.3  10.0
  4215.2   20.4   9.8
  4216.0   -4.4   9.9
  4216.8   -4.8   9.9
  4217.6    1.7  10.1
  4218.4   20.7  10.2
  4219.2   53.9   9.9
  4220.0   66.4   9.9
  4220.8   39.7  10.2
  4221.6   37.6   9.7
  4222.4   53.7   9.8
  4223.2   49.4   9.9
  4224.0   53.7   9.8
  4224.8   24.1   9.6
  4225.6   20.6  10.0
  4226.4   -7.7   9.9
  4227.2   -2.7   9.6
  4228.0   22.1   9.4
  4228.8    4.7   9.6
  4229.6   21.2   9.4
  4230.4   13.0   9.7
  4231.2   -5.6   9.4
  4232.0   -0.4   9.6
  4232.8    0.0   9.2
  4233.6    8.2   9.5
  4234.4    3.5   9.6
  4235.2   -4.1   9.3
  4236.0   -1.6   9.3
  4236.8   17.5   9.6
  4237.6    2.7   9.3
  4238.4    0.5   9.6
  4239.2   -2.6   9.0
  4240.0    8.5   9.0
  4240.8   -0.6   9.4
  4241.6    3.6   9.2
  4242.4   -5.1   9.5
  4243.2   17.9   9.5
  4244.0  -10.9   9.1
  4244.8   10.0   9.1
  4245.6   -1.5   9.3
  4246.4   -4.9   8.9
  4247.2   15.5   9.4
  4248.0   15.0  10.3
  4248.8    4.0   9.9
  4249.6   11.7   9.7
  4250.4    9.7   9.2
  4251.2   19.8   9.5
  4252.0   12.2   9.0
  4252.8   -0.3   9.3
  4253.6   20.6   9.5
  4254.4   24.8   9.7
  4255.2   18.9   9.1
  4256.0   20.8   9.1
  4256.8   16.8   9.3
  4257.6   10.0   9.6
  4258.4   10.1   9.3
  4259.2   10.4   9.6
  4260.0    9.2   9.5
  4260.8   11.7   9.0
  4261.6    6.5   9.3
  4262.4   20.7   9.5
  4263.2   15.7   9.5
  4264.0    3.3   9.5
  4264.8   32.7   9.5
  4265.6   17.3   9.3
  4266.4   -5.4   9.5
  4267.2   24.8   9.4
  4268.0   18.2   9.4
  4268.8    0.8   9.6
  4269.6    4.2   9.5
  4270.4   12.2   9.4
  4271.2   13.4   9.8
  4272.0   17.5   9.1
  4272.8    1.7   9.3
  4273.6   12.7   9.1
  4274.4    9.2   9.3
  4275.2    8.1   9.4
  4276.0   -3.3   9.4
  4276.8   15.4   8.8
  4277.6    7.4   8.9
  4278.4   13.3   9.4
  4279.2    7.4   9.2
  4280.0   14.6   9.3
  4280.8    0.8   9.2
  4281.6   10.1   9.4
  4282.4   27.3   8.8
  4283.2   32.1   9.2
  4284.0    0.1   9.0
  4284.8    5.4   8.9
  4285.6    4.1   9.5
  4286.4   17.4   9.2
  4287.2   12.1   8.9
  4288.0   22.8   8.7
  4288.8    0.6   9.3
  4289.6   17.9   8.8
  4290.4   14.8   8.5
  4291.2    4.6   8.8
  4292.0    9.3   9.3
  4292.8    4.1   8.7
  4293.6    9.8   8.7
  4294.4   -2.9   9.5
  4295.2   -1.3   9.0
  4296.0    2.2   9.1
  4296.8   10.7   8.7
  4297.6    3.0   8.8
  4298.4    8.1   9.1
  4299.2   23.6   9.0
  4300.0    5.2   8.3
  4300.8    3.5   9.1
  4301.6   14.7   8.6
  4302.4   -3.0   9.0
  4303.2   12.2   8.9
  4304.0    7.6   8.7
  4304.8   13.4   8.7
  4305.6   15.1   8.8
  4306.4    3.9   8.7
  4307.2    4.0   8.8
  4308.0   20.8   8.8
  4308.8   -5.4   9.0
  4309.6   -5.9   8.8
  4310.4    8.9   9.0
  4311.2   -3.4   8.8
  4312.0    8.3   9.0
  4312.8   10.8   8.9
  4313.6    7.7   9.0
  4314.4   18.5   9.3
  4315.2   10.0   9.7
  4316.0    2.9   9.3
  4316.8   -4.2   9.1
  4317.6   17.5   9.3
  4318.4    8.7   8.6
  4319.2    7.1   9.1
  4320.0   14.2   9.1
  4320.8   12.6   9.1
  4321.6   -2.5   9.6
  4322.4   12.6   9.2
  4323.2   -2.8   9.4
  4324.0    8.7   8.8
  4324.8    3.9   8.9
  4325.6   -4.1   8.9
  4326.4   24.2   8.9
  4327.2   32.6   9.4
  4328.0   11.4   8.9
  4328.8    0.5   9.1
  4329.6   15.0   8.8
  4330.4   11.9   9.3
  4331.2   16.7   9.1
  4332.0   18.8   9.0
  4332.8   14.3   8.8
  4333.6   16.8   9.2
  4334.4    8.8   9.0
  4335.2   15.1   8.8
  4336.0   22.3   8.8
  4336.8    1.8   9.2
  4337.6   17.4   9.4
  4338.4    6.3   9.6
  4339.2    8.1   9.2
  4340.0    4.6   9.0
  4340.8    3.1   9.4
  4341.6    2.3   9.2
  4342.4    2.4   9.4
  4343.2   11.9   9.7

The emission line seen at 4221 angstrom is [O II] 3727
